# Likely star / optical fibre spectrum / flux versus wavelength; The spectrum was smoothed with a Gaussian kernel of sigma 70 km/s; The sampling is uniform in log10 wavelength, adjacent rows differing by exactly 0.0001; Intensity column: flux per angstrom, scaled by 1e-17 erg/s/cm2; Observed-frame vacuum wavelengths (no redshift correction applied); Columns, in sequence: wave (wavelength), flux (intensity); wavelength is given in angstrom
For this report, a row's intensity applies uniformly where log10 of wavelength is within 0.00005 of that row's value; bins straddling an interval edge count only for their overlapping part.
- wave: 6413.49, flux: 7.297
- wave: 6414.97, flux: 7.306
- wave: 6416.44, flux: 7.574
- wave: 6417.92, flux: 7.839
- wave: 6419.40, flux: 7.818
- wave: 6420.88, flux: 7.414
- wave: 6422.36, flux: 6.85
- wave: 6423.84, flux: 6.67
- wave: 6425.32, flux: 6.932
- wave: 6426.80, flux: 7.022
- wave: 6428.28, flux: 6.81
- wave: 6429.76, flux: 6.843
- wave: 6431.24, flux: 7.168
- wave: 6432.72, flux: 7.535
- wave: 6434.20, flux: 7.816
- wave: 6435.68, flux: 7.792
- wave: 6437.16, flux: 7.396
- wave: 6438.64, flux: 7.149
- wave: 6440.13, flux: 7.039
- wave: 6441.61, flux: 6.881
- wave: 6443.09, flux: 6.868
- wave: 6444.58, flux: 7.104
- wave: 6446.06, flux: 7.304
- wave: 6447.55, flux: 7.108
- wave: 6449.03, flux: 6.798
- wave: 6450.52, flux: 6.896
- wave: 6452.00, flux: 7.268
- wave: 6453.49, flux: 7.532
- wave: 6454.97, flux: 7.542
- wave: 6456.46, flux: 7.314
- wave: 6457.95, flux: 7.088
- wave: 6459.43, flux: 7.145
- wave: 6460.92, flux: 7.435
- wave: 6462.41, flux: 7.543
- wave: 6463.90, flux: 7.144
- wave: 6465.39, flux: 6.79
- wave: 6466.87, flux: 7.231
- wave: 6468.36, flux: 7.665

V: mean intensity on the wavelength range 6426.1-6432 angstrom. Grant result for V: 6.96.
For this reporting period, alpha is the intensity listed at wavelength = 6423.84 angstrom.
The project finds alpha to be 6.67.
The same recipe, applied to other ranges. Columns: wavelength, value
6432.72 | 7.535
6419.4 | 7.818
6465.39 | 6.79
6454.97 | 7.542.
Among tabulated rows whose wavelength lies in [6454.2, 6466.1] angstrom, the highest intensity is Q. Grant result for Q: 7.543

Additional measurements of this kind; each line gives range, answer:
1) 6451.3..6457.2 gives 7.542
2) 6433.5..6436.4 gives 7.816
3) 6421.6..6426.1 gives 6.932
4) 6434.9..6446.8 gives 7.792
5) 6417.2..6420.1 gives 7.839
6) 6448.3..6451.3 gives 6.896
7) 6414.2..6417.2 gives 7.574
